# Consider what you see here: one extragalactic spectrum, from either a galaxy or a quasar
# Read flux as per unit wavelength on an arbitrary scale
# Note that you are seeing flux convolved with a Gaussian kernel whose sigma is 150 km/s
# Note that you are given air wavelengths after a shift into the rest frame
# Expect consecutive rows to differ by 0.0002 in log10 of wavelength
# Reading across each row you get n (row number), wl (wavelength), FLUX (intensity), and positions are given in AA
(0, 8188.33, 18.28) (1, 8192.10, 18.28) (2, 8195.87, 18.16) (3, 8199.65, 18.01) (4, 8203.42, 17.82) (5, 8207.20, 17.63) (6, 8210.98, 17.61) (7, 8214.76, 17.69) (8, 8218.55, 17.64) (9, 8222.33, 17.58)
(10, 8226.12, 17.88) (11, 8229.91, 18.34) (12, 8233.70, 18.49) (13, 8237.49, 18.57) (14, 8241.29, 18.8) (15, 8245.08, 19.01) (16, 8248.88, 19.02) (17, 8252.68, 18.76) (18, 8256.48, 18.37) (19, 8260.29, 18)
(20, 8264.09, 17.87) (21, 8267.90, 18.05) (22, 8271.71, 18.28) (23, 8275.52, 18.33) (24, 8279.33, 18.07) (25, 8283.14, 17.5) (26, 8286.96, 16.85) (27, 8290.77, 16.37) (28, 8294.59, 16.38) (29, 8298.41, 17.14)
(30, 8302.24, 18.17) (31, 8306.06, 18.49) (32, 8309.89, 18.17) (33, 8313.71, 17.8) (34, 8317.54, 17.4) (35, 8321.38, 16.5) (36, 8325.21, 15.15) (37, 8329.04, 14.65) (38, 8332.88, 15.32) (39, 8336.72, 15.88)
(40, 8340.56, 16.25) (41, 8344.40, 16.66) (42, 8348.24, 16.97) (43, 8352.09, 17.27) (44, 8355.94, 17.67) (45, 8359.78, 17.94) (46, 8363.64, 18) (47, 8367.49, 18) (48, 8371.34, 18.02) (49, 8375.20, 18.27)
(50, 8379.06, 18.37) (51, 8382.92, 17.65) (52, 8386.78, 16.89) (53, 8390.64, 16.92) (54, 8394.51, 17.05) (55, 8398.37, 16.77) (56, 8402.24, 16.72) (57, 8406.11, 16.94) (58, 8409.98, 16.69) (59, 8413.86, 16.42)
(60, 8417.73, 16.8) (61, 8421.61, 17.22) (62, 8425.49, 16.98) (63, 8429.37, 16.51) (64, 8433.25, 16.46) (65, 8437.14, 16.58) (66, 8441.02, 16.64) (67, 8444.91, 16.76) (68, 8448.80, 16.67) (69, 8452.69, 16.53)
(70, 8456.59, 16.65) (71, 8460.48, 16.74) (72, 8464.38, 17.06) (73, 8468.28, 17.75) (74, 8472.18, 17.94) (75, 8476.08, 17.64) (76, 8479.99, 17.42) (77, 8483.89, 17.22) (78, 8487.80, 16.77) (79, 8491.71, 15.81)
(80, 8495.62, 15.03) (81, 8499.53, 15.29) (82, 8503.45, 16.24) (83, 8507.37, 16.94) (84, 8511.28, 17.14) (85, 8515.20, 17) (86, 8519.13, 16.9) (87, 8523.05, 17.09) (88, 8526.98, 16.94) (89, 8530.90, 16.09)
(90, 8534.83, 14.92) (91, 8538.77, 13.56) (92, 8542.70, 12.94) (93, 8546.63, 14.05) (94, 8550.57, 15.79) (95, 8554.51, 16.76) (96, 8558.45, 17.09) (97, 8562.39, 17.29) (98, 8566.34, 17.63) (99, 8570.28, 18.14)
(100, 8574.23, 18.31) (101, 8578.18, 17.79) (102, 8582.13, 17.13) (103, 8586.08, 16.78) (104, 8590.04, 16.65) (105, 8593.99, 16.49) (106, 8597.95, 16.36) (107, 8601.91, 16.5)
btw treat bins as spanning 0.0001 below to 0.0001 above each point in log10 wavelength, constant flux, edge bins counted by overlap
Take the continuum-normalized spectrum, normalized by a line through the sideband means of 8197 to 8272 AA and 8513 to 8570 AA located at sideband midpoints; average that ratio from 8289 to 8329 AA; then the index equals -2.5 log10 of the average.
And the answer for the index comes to 0.039 mag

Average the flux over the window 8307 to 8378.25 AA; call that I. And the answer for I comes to 17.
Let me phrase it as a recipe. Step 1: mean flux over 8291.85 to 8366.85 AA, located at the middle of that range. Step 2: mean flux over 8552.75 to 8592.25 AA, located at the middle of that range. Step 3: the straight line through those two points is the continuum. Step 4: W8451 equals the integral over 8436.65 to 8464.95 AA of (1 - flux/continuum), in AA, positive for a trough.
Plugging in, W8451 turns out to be 0.8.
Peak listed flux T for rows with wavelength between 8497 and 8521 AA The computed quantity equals 17.14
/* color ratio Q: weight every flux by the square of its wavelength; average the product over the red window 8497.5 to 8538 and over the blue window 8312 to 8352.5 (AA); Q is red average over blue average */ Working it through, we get 1.0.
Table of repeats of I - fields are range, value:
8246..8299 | 17.8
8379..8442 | 16.9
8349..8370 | 17.7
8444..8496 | 16.9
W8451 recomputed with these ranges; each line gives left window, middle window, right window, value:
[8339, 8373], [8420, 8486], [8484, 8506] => -2.3 AA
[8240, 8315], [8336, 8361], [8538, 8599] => 0.9 AA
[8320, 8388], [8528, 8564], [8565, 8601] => 3.7 AA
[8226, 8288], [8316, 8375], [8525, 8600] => 3.0 AA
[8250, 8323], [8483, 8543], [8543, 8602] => 3.2 AA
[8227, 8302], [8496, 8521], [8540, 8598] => 0.6 AA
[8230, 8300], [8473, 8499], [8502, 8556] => -0.7 AA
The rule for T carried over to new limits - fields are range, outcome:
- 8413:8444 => 17.22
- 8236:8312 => 19.02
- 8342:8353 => 17.27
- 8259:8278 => 18.33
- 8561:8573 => 18.14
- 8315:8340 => 17.4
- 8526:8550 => 16.94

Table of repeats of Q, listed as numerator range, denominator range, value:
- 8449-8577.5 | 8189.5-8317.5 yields 0.98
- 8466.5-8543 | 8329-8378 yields 0.99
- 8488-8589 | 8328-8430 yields 1.00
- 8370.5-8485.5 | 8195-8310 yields 0.99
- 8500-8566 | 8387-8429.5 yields 0.98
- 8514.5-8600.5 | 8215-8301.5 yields 0.98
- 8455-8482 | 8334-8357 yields 1.07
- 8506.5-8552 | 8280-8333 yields 0.98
